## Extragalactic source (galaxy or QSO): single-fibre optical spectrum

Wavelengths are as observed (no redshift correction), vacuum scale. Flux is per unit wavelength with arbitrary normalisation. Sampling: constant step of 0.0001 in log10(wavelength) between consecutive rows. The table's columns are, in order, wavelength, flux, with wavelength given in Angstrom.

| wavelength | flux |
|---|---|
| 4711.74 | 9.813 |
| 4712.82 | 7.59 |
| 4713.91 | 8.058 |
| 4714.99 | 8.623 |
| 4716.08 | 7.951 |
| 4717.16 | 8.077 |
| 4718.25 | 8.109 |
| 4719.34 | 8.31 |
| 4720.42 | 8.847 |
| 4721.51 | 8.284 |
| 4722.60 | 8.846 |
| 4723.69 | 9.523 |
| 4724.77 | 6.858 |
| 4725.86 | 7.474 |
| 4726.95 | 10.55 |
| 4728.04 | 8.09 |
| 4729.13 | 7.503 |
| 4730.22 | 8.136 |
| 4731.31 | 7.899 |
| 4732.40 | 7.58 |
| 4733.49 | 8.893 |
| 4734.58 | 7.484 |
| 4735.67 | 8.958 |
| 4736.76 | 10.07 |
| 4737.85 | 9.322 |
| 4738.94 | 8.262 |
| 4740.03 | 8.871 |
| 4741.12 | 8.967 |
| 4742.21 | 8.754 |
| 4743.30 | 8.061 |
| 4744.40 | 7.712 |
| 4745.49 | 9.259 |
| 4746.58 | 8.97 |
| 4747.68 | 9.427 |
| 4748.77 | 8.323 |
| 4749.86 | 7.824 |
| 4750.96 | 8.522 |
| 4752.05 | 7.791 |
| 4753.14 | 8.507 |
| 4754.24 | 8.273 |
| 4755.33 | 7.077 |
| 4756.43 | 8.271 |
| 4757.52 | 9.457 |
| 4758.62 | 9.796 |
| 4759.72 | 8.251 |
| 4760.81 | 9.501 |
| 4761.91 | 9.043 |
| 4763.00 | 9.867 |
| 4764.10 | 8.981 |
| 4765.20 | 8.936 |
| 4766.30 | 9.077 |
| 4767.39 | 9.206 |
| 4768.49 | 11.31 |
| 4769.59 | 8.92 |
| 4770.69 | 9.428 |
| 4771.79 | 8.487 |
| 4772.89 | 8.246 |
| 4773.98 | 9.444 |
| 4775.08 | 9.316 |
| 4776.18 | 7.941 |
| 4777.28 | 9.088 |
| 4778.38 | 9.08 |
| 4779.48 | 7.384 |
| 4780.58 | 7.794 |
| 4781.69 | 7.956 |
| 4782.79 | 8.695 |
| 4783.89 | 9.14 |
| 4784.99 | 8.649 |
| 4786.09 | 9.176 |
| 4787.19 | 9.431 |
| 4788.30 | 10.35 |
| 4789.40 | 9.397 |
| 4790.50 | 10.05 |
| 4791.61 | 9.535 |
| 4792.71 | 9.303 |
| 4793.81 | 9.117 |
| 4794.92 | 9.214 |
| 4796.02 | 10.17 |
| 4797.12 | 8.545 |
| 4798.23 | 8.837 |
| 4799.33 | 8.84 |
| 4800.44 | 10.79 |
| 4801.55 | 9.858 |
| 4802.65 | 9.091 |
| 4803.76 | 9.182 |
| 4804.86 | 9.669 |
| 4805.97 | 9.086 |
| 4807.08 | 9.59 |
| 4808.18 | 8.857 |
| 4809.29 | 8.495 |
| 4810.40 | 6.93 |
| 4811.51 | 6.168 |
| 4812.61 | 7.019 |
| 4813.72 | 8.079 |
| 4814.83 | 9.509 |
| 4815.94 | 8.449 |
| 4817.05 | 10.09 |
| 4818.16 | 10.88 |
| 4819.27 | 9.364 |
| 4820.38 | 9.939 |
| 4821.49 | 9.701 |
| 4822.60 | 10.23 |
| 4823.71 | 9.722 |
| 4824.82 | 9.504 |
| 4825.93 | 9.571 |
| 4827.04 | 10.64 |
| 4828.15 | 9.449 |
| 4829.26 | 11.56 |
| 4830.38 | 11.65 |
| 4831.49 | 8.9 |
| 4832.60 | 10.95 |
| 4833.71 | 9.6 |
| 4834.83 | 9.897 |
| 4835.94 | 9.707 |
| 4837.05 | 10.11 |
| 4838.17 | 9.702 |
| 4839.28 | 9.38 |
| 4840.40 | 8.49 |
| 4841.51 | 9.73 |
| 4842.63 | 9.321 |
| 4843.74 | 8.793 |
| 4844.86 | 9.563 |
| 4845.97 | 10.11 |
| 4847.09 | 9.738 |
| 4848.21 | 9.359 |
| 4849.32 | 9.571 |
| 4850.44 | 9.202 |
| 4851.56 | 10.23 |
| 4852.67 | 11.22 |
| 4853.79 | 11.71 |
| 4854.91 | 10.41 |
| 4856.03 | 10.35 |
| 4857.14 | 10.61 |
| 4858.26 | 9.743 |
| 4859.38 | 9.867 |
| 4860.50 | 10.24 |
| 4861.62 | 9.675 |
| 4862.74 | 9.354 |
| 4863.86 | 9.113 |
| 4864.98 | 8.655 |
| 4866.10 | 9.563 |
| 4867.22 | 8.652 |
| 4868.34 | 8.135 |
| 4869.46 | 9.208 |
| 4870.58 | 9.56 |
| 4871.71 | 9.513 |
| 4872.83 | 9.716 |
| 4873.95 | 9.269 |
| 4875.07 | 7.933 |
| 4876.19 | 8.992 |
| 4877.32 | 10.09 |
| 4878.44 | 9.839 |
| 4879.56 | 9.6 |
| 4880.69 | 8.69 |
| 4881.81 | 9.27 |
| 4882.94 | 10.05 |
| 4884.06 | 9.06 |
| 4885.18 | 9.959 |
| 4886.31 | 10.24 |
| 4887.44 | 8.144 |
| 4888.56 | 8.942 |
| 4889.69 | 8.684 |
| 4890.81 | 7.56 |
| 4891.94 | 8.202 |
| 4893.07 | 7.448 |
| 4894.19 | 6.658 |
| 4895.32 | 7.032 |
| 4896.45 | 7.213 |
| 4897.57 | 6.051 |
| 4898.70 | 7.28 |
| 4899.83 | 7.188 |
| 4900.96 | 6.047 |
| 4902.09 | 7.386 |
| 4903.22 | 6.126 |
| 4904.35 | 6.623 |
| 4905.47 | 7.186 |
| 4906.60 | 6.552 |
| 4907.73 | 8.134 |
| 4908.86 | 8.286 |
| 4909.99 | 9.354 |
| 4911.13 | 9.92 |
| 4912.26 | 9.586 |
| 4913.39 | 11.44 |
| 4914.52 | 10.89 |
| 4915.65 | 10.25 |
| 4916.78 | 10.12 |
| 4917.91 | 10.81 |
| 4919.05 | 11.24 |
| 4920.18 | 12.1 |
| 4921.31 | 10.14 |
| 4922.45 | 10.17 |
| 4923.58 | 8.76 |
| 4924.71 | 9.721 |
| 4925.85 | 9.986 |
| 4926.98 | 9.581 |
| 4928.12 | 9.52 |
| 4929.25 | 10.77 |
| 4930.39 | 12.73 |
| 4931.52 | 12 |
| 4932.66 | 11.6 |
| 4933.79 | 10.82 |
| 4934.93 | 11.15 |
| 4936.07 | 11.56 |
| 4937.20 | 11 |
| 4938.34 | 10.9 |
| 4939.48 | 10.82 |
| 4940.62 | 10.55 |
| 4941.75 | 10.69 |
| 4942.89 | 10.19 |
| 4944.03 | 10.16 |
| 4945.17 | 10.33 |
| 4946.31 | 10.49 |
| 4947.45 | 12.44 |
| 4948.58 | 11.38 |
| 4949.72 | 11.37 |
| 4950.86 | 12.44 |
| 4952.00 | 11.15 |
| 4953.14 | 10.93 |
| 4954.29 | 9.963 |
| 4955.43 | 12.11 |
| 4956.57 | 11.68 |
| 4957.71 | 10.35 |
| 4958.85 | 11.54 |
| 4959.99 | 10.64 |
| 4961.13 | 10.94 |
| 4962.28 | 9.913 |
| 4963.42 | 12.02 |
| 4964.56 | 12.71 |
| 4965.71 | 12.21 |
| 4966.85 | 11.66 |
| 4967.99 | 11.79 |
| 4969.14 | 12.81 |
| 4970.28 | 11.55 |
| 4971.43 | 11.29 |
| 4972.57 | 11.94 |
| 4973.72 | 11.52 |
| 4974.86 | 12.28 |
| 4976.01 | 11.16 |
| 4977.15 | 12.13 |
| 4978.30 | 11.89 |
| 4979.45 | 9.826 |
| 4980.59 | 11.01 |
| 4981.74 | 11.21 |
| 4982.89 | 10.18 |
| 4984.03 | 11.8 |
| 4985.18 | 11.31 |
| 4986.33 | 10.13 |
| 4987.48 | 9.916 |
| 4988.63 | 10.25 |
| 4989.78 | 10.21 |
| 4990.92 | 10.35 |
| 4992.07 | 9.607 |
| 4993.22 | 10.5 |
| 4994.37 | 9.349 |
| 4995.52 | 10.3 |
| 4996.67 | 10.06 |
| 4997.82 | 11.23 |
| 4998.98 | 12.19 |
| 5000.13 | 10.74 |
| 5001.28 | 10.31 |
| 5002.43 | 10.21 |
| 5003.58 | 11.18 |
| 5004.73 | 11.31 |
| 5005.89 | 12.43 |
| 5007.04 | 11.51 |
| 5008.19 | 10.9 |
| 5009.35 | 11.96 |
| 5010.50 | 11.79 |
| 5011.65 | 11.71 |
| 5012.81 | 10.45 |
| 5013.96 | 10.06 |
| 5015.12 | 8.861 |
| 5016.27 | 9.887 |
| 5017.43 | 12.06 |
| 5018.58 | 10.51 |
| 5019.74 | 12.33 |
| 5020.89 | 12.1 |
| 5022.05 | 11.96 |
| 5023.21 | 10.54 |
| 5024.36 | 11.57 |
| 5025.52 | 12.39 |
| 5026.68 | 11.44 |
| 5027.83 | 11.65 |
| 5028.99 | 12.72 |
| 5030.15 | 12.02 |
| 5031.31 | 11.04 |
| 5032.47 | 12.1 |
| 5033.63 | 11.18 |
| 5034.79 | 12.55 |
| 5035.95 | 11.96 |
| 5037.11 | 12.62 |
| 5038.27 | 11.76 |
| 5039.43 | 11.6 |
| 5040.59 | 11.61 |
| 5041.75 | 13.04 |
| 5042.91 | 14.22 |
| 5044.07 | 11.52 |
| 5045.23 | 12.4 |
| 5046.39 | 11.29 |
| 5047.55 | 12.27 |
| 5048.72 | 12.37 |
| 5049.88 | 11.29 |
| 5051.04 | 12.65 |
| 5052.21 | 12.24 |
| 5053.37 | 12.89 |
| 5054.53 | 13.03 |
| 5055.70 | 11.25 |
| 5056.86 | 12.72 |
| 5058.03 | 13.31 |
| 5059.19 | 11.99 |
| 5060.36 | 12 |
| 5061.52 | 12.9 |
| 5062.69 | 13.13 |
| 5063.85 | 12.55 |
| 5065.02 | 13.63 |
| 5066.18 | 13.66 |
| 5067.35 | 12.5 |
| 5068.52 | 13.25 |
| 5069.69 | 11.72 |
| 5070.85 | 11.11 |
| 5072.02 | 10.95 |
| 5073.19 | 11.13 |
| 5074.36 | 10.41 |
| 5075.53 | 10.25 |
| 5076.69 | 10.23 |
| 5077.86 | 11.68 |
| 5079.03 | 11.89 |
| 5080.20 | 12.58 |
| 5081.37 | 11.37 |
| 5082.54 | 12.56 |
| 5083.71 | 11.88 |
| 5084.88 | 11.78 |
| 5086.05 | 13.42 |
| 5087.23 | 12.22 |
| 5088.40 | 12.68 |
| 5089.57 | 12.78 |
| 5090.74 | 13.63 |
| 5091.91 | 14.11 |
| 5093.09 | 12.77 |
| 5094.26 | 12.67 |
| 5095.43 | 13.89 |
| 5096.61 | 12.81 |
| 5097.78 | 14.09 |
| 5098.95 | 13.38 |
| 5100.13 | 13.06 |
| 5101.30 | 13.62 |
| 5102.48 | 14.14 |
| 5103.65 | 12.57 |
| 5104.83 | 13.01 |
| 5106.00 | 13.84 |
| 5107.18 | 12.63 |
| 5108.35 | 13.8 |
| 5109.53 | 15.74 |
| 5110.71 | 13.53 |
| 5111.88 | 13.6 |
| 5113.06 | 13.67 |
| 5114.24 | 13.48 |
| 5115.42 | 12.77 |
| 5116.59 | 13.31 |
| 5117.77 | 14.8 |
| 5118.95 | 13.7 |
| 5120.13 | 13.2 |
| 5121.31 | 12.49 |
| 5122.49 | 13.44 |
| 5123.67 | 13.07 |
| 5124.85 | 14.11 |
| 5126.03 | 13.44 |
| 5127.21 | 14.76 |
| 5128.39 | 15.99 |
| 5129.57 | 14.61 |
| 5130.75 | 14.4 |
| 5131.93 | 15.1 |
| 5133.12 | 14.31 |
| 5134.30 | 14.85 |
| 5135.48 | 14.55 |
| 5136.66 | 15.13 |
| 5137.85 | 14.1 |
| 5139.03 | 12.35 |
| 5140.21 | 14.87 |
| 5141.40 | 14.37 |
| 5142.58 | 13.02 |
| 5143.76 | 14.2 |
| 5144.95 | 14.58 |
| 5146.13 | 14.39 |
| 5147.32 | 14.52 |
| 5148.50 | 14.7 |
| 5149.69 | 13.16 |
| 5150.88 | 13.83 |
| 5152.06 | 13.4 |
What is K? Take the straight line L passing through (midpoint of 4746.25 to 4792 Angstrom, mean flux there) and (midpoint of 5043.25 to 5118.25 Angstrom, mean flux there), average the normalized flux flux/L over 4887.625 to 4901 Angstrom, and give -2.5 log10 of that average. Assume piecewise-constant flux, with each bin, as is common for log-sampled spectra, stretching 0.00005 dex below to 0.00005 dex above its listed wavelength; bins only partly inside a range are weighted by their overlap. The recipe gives 0.37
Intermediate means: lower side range 8.9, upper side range 12.7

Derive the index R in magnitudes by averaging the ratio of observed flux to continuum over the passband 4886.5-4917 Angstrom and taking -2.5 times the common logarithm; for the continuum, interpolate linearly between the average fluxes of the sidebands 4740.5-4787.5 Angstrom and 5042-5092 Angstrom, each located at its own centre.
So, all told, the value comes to 0.27 mag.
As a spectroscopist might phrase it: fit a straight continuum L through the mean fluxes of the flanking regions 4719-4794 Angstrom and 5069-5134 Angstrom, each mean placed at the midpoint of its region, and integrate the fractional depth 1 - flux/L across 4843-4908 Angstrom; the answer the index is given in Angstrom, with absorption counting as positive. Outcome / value 8.7 Angstrom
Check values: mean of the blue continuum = 8.77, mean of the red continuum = 13.1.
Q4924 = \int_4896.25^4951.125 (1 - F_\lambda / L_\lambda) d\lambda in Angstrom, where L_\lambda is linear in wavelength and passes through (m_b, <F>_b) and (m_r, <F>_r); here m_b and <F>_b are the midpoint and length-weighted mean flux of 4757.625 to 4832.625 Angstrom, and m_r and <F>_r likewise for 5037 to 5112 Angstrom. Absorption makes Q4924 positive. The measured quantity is 4.9 Angstrom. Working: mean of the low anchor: 9.23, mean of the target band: 9.83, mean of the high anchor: 12.6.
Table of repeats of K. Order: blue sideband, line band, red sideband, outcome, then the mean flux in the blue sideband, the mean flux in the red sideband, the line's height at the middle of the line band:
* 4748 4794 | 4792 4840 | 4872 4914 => -0.09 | 8.91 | 8.38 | 8.71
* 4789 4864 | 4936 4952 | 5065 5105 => -0.01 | 9.57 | 12.5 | 10.9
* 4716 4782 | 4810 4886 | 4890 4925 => -0.12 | 8.63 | 8.56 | 8.59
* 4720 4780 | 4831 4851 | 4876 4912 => -0.14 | 8.69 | 8.18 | 8.37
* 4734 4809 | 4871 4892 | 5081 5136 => 0.14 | 8.97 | 13.5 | 10.5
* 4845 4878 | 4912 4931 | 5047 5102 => -0.01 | 9.65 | 12.4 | 10.4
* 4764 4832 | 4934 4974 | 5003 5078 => -0.03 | 9.21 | 11.8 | 10.9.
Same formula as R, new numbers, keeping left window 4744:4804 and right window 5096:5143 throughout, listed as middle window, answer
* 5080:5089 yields 0.09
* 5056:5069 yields 0.02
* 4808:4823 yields 0.09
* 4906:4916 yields 0.17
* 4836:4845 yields 0.06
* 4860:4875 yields 0.12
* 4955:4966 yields 0.02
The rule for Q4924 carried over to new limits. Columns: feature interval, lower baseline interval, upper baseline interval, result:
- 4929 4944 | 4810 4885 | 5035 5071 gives -0.4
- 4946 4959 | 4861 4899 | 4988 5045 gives -1.6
